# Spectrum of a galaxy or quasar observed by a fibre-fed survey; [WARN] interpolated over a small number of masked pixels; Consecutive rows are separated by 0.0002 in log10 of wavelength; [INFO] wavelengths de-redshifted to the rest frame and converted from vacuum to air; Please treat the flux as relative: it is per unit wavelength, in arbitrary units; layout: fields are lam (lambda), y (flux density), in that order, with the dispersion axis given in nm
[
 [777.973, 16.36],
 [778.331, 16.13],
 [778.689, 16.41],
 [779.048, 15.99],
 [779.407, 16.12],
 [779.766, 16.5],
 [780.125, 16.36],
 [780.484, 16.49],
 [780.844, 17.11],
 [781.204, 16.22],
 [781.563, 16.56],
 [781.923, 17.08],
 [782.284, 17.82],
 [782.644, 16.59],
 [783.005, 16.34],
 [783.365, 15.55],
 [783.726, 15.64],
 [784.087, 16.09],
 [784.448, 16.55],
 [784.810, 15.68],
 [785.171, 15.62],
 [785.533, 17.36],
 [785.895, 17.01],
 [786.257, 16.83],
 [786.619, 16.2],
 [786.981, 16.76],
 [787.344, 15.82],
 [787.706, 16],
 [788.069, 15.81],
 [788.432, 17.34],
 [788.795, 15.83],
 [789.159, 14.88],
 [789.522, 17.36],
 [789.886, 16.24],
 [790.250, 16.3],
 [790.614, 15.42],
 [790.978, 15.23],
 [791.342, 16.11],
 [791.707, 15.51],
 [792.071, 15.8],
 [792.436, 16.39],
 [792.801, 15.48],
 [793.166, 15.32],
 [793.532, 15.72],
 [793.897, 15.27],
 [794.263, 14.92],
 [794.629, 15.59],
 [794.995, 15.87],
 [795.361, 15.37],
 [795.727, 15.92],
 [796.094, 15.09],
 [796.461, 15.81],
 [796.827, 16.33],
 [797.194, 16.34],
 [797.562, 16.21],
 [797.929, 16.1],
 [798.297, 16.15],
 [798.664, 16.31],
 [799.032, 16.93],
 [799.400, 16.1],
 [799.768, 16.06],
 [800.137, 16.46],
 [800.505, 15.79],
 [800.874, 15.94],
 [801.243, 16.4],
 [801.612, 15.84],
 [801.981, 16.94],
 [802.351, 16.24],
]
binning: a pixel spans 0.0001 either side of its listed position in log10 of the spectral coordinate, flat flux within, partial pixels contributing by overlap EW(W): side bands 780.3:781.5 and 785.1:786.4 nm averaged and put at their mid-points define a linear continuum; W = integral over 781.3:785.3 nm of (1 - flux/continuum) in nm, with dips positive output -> 0.09 nm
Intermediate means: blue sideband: 16.6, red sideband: 16.8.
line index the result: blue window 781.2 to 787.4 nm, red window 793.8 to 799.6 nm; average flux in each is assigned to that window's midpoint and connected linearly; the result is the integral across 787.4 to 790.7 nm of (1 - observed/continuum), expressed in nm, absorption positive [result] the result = 0.02 nm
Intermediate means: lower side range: 16.4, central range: 16.1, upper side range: 15.9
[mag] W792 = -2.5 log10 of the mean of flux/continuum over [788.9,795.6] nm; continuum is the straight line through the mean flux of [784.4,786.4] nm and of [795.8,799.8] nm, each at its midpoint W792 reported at 0.039 mag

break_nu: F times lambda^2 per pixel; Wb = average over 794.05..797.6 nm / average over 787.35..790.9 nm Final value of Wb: 0.99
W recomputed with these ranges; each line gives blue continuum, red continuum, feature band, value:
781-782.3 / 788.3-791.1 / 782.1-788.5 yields 0.04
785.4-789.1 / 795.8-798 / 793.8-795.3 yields 0.06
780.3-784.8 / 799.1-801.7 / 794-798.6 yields 0.11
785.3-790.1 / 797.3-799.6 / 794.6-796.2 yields 0.07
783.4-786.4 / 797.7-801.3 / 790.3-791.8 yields 0.06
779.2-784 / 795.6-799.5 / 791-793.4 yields 0.08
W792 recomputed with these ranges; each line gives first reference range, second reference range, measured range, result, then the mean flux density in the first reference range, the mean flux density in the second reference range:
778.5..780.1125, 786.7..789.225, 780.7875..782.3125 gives -0.041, 16.3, 16.1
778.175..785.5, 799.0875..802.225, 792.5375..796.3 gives 0.054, 16.4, 16.2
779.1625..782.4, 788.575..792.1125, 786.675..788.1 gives -0.001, 16.7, 15.9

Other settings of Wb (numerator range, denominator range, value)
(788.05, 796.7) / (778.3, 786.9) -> 0.98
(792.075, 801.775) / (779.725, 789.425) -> 1.00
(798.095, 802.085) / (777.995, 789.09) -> 1.03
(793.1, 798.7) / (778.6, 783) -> 0.99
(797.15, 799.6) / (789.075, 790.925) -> 1.04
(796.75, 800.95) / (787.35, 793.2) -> 1.04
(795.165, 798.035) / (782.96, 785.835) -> 1.02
